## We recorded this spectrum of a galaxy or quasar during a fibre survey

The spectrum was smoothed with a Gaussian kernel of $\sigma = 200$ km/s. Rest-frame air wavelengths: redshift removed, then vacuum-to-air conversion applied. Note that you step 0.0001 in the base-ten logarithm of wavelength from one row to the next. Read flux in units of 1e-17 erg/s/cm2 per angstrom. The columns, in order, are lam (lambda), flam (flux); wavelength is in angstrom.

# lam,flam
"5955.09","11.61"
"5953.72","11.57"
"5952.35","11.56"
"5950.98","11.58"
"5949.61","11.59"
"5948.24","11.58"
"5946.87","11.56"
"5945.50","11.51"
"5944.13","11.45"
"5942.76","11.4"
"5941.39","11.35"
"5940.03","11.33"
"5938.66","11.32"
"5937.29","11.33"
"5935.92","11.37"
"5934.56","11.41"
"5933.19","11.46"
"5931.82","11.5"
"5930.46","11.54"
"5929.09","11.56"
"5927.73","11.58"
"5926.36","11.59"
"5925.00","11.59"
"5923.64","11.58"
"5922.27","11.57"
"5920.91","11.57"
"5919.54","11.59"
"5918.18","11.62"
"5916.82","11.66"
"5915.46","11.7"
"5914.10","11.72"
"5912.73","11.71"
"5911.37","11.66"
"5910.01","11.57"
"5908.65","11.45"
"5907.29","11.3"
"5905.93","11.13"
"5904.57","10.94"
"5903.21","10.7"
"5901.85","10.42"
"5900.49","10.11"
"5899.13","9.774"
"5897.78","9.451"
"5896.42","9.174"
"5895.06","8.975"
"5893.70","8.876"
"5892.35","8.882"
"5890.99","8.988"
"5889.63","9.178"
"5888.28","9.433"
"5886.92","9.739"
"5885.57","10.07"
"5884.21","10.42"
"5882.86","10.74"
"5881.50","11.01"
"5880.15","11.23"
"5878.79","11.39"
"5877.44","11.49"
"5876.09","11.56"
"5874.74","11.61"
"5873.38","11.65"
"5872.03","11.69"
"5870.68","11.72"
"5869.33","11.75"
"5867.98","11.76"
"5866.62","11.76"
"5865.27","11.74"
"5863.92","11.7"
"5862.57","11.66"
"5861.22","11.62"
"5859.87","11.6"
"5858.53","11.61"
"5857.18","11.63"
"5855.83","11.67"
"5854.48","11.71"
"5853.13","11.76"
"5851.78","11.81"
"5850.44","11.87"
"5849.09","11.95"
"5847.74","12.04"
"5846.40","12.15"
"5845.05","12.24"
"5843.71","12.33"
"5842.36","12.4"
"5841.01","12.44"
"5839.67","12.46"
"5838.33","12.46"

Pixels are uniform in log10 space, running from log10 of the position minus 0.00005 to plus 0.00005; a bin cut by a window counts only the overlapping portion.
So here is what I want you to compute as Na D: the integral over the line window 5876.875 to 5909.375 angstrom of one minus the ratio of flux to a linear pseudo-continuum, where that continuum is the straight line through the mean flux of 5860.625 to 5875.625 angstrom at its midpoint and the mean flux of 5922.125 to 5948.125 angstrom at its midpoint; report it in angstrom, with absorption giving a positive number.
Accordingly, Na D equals 3.9 angstrom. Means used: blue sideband 11.7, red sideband 11.5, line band 10.2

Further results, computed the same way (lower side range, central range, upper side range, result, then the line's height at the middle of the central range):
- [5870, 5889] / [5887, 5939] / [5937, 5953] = 1.8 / 11.2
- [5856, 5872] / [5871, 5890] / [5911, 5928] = 1.3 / 11.7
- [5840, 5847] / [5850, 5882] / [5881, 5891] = -1.6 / 11.1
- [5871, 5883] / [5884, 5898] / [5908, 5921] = 2.6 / 11.5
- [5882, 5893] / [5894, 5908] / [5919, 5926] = 0.4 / 10.4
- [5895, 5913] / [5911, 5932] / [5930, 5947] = -1.1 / 11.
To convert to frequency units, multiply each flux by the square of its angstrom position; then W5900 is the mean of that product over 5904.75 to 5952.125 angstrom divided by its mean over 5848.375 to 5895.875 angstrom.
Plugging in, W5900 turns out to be 1.06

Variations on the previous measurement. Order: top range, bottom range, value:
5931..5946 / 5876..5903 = 1.16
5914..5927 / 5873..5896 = 1.15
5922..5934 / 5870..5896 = 1.12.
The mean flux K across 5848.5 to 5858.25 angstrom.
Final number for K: 11.8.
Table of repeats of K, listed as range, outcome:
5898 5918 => 11.1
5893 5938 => 11.1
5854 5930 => 11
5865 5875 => 11.7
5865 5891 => 11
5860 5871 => 11.7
